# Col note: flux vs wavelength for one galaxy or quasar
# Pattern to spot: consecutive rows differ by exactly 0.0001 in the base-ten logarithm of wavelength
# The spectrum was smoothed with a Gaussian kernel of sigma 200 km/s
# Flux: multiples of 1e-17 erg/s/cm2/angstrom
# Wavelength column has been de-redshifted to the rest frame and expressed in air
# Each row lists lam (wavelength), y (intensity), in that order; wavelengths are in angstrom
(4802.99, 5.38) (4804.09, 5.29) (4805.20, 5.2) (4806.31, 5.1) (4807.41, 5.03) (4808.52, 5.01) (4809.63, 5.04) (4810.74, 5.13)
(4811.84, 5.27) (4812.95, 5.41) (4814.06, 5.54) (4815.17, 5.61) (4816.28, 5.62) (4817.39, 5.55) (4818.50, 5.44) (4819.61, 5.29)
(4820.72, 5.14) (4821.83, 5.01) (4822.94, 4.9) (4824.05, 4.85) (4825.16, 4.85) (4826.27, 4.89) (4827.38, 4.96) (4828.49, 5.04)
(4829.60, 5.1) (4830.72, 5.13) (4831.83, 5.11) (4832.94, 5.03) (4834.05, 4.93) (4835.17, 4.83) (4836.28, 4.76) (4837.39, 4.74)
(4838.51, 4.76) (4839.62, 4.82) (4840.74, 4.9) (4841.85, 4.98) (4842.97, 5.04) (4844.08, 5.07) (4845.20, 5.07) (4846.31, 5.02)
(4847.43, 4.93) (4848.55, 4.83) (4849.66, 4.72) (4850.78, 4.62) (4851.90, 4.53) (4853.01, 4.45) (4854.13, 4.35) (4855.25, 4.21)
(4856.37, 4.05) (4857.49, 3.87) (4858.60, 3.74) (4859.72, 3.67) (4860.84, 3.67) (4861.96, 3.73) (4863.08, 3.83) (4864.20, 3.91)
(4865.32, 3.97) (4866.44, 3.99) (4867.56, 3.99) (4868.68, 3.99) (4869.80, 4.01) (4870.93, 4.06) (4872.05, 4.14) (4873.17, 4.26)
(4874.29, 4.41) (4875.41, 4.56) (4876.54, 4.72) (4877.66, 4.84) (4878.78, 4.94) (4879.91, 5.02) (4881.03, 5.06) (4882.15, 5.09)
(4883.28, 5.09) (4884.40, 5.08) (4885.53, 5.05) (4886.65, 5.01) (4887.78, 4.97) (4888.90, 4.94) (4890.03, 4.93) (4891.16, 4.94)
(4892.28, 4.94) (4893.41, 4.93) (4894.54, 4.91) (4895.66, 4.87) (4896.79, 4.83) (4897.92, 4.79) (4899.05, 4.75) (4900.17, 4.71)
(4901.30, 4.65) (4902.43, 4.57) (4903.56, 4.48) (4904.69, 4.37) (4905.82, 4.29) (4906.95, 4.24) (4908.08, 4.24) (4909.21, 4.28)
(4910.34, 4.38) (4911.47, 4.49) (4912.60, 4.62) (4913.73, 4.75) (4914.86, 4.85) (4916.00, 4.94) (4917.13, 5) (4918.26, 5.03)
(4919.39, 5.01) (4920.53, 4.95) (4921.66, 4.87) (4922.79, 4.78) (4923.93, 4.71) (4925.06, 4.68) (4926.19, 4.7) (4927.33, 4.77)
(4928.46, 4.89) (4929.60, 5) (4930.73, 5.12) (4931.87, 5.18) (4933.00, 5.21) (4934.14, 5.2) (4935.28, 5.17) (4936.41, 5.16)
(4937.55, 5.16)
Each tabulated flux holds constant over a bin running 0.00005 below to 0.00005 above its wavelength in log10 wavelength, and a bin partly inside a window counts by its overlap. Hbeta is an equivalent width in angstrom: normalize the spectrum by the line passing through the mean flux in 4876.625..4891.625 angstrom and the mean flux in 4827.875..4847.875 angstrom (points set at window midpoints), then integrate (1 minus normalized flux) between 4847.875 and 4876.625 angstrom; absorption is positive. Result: 4.72 angstrom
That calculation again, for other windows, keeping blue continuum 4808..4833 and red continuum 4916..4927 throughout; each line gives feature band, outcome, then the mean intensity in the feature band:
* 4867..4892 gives 1.5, 4.69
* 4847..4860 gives 1.9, 4.34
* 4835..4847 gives 0.5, 4.91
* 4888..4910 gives 1.2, 4.67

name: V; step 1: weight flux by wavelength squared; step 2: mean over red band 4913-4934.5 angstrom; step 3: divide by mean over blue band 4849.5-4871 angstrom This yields 1.2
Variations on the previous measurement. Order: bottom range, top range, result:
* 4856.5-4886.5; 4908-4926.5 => 1.11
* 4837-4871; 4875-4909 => 1.11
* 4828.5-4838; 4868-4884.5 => 0.95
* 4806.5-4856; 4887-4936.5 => 0.99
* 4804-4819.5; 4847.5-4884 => 0.84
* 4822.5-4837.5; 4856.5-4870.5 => 0.79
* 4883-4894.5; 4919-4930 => 0.98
